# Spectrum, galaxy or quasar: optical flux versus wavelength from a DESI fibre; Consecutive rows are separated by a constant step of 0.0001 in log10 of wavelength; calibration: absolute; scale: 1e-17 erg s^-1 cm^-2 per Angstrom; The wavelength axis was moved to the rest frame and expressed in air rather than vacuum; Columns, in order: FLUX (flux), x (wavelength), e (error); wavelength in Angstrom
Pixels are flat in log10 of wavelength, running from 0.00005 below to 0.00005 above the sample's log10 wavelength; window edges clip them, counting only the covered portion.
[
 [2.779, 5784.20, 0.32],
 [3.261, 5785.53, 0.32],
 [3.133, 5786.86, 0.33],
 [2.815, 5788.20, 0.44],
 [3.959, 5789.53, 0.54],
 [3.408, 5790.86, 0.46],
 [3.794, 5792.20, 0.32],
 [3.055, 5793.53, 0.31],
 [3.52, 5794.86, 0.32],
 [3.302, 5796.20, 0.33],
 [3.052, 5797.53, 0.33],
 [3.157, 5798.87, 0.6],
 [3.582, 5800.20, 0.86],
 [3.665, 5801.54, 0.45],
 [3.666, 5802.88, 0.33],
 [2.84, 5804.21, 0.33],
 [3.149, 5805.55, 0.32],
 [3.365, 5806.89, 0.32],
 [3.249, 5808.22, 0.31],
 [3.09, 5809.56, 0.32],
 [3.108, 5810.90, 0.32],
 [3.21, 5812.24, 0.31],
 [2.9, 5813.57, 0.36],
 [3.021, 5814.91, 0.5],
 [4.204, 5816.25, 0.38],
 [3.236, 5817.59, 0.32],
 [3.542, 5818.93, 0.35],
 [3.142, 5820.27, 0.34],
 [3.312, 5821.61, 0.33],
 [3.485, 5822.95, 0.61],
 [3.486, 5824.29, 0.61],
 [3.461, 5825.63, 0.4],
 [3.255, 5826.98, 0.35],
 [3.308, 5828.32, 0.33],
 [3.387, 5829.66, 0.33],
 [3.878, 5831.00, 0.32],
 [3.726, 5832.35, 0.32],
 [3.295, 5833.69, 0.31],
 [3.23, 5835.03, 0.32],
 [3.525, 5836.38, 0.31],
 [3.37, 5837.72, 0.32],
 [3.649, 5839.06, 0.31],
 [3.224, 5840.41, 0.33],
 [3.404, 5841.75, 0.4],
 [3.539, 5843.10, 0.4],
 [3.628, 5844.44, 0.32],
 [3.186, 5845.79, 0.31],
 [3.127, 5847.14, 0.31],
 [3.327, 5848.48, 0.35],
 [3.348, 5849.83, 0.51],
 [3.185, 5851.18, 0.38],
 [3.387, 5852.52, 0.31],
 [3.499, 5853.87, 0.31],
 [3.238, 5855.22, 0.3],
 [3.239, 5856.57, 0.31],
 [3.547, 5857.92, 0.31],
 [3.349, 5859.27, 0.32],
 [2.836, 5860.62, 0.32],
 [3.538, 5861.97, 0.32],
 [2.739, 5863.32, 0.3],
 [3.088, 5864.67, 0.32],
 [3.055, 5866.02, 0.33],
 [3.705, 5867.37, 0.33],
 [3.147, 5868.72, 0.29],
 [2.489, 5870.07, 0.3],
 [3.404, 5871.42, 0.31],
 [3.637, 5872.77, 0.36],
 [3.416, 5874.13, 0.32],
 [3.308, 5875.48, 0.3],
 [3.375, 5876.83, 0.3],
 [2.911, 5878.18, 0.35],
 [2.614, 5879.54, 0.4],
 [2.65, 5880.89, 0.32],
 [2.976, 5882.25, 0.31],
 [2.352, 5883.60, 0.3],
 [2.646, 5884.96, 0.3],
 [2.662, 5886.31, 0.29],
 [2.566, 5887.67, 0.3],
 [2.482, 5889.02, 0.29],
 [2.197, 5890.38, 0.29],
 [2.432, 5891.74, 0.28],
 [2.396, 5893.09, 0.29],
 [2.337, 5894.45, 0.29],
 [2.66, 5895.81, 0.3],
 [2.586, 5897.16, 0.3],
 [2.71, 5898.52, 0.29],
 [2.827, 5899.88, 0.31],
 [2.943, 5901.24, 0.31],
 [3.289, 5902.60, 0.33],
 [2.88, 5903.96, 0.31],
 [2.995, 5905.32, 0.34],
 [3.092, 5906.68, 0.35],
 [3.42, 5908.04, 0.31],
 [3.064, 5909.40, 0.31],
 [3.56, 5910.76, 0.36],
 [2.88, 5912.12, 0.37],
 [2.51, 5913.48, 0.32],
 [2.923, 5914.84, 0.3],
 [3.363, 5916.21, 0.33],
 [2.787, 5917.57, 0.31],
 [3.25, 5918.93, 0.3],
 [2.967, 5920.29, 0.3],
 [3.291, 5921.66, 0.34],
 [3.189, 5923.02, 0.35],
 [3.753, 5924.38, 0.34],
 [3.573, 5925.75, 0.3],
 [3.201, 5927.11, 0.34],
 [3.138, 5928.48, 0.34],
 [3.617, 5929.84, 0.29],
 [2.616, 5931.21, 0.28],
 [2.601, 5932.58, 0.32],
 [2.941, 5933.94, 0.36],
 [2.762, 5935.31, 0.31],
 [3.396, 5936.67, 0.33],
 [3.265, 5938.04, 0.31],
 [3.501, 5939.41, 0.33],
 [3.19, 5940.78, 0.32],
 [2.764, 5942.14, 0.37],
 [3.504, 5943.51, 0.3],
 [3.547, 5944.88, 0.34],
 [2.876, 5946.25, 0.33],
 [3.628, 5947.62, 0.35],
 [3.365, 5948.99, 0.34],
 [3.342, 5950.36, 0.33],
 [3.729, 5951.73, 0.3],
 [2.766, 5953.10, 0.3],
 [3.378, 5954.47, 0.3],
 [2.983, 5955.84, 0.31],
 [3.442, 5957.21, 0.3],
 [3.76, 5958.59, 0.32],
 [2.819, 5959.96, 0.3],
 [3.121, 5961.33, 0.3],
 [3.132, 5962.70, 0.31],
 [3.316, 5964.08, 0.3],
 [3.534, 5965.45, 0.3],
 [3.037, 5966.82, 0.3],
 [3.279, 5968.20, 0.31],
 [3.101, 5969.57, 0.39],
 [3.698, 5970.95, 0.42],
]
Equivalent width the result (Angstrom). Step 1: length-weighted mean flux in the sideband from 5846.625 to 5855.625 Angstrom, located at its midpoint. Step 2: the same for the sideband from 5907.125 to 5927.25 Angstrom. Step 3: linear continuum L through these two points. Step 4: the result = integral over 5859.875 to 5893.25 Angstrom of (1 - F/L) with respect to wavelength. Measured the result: 3.56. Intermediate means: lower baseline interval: 3.31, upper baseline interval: 3.18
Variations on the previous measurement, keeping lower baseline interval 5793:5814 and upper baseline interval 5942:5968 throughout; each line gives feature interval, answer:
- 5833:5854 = -0.7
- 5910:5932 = 0.7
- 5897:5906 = 1.0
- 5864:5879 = 0.2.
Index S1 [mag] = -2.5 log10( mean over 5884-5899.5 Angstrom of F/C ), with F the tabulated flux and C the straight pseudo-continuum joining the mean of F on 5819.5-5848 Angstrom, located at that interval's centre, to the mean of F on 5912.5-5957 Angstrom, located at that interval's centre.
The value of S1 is 0.29 mag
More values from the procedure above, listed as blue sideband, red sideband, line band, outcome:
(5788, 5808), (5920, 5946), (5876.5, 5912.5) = 0.16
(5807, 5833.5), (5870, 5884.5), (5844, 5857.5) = -0.04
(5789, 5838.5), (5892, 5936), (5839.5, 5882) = -0.01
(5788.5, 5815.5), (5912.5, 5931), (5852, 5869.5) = 0.00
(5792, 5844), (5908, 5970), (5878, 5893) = 0.26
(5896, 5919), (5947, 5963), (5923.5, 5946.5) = -0.01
